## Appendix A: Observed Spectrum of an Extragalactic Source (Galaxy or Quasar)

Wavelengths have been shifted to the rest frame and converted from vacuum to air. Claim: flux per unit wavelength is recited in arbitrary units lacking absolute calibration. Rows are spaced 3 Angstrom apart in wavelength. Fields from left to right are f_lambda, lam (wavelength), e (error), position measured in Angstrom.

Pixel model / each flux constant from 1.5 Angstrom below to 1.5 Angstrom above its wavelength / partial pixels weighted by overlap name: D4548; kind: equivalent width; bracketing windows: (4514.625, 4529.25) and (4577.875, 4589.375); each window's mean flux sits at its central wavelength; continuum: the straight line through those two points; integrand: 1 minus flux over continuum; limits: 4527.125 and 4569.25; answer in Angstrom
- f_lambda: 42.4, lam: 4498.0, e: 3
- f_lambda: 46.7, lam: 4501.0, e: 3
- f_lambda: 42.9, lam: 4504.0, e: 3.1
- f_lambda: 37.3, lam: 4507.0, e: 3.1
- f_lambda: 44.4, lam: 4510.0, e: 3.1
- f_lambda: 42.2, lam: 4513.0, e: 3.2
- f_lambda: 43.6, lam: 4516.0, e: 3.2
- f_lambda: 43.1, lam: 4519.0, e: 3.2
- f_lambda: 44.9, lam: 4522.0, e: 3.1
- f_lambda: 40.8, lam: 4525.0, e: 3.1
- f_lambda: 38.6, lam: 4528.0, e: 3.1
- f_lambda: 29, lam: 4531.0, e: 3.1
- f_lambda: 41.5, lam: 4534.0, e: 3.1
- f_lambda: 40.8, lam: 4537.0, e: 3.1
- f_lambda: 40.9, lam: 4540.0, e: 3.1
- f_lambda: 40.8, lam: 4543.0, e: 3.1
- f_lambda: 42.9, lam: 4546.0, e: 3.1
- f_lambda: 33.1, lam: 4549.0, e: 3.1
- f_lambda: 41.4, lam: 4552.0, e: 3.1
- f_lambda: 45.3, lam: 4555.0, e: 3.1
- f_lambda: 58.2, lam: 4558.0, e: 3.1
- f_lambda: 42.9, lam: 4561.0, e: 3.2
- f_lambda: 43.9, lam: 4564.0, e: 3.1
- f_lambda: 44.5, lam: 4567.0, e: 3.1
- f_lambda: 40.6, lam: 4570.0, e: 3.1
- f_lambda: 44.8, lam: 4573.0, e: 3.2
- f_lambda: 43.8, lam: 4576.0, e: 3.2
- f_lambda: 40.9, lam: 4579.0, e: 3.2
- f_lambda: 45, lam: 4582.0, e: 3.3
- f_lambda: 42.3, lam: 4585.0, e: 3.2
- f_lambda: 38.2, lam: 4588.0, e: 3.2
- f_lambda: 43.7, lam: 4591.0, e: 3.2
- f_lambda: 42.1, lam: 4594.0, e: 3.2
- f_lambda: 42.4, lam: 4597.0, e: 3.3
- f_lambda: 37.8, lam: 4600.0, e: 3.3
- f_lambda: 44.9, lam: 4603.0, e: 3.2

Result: 0.26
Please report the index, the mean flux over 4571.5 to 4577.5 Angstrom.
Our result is 44.3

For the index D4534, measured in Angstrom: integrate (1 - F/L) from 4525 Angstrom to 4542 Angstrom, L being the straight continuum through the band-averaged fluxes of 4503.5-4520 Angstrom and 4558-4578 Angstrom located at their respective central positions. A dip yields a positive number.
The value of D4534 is 1.8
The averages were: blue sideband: 42.2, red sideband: 44.5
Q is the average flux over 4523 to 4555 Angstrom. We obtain 39.4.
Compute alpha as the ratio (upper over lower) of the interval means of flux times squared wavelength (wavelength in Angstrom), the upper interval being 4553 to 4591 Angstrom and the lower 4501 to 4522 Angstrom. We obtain 1.1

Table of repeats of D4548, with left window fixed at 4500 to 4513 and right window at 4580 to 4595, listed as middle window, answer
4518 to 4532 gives 0.99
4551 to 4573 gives -1.54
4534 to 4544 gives 0.36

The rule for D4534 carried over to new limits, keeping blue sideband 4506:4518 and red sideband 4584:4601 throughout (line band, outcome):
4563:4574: -0.5 Angstrom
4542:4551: 0.6 Angstrom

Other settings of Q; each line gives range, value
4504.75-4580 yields 42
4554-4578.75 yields 45.3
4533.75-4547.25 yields 41.3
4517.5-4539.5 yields 39.9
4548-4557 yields 41.3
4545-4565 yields 44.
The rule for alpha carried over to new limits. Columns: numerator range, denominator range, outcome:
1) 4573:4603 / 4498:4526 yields 1.02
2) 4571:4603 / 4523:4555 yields 1.09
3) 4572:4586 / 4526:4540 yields 1.17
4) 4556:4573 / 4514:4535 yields 1.16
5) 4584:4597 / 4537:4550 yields 1.07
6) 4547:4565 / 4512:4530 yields 1.07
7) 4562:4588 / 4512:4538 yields 1.08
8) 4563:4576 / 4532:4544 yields 1.09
